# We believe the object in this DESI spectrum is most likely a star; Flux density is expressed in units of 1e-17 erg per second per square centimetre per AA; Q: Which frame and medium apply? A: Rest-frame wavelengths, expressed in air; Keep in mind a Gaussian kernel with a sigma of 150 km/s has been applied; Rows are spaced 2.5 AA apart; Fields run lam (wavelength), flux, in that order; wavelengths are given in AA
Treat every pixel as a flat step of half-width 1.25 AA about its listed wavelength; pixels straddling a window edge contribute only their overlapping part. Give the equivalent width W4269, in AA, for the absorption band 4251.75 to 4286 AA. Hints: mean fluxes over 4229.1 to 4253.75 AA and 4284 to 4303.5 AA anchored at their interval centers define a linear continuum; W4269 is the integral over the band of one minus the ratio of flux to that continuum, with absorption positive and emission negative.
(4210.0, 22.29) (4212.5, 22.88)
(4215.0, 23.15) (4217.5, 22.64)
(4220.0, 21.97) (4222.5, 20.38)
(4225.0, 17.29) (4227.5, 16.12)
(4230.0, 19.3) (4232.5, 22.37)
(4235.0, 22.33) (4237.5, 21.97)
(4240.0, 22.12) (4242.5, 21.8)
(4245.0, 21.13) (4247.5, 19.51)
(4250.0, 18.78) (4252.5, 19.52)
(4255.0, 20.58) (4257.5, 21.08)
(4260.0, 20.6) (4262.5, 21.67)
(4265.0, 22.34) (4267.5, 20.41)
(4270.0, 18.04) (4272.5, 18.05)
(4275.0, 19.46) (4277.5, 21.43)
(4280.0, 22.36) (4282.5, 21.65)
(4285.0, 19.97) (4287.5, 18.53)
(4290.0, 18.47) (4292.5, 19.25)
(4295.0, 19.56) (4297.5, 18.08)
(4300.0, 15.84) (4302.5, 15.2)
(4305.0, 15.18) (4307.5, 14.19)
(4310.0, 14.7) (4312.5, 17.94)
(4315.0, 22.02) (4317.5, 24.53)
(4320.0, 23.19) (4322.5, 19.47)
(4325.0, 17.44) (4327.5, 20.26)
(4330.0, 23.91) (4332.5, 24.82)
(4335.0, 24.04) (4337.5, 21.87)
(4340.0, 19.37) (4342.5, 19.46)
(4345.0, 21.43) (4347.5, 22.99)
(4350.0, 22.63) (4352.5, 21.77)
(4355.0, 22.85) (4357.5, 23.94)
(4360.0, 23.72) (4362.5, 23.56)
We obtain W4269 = -1.9 AA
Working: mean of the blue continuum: 20.9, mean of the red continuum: 18.1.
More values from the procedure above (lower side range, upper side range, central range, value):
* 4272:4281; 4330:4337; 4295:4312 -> 4.76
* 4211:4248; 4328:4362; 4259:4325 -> 7.70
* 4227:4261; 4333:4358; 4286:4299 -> 1.56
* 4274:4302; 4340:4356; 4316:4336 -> -1.31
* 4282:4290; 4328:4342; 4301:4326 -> 3.43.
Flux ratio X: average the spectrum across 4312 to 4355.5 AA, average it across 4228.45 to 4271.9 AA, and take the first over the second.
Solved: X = 1.05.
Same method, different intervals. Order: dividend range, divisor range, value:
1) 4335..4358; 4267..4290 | 1.10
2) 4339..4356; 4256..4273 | 1.05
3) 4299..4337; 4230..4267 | 0.93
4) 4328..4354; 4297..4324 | 1.22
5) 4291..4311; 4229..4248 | 0.77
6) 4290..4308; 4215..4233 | 0.84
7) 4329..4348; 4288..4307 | 1.28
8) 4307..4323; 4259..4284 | 0.96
